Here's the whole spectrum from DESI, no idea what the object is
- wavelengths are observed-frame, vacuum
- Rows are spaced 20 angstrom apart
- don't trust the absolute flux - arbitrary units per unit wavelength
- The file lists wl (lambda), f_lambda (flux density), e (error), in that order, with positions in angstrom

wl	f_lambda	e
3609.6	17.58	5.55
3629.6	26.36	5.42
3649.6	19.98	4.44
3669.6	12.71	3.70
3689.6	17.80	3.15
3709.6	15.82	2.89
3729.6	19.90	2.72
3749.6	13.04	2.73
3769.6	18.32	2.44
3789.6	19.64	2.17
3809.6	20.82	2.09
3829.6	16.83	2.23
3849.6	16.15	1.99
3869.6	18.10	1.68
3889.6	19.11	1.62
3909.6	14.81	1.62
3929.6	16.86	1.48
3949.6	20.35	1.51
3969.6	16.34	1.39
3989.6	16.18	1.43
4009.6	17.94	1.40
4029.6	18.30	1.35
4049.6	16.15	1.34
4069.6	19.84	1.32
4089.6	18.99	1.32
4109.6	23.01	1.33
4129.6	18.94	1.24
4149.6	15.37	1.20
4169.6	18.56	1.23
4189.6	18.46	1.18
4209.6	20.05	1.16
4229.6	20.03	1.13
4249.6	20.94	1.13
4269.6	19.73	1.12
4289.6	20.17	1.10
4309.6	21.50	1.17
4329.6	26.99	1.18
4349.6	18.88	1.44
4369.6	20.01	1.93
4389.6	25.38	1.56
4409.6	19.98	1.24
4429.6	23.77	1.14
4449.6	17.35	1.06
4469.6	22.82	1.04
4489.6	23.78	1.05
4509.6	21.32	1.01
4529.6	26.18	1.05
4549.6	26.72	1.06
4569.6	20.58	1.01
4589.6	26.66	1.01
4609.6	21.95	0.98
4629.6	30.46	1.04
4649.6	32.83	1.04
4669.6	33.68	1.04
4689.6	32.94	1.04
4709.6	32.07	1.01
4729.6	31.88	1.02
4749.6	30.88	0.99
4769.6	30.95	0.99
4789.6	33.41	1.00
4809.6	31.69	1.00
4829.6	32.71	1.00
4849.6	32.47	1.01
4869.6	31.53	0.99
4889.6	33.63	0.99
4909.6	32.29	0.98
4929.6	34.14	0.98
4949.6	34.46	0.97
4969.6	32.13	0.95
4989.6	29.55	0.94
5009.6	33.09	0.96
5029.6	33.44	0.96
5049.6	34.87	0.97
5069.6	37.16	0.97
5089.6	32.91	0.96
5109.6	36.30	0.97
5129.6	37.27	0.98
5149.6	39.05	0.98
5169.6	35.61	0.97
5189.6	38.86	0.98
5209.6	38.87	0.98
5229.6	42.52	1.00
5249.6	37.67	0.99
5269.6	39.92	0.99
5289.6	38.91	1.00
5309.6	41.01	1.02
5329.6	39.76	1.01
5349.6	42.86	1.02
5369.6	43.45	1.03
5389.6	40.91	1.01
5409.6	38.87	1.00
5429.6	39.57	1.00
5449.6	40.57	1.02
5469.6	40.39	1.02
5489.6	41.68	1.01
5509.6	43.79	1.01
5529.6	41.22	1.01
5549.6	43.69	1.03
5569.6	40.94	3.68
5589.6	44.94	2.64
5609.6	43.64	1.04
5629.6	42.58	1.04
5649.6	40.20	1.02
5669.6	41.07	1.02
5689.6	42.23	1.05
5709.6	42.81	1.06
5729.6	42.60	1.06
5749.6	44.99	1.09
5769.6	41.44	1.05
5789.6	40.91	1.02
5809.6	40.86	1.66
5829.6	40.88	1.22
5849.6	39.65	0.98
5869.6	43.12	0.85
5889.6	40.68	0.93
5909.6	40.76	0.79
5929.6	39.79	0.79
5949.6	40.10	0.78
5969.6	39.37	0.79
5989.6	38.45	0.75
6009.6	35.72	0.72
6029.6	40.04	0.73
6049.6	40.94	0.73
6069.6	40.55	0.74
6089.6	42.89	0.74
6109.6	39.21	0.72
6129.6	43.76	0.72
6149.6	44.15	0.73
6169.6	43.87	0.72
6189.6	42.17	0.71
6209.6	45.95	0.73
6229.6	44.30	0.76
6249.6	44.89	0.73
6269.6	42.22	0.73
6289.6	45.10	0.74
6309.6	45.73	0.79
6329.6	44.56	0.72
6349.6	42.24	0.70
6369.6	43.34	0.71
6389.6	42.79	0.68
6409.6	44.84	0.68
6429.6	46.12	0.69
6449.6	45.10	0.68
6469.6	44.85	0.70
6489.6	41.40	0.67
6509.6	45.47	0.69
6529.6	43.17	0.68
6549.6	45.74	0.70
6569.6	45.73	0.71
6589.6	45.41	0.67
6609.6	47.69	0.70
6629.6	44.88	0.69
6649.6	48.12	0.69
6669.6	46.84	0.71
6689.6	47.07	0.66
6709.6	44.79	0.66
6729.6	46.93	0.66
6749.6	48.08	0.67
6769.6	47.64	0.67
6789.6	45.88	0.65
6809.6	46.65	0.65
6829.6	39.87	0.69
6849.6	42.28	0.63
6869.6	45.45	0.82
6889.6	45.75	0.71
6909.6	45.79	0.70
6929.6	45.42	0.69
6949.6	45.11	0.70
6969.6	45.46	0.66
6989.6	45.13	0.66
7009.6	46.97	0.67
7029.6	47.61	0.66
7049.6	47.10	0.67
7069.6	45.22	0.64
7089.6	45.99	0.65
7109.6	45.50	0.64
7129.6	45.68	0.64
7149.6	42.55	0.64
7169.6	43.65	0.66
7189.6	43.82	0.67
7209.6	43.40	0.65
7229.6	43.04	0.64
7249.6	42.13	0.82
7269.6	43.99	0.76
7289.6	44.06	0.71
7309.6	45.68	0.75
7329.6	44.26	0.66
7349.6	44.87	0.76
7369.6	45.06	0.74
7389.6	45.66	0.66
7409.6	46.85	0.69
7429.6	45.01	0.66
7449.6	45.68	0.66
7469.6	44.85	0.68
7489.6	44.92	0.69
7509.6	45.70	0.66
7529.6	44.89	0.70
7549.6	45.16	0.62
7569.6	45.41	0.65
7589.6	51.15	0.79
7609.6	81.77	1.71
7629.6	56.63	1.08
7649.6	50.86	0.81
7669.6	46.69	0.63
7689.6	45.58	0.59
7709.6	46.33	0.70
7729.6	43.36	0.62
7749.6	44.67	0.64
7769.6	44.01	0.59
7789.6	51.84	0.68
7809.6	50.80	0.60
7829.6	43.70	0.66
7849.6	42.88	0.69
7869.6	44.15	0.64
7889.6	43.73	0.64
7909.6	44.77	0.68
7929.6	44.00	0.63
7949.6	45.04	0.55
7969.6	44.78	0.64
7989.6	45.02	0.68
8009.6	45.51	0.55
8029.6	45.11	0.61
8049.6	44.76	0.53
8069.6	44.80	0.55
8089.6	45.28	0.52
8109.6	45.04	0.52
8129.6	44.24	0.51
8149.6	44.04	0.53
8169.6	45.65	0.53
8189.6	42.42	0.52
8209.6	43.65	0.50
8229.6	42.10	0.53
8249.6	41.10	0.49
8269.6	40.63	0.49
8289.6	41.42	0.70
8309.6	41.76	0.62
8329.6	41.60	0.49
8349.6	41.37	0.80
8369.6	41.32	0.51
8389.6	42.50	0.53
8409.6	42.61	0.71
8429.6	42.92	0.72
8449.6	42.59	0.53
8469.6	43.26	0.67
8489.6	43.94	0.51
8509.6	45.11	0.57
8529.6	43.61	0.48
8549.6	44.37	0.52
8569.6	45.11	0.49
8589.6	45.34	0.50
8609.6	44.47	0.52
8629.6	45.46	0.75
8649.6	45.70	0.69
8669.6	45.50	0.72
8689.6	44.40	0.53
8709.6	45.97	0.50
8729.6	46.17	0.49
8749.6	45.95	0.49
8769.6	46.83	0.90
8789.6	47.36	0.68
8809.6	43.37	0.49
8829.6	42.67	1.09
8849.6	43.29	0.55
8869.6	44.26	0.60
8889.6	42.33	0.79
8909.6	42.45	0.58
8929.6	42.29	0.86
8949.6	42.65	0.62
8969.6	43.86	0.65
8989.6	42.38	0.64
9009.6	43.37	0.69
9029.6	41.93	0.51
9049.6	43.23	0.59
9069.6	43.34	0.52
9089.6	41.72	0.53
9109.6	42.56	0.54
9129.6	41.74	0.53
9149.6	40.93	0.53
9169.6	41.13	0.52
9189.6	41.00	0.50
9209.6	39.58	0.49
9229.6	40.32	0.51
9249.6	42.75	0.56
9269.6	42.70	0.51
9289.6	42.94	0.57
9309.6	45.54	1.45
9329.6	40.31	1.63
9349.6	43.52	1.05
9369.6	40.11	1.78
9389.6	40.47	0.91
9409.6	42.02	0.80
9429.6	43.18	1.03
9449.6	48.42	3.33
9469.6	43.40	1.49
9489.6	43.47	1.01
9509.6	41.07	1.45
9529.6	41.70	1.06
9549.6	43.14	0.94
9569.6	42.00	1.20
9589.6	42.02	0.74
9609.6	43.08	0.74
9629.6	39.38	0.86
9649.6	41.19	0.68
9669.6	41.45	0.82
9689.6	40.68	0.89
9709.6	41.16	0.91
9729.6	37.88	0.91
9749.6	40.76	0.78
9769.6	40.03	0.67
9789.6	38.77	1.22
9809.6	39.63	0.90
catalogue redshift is 0.160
